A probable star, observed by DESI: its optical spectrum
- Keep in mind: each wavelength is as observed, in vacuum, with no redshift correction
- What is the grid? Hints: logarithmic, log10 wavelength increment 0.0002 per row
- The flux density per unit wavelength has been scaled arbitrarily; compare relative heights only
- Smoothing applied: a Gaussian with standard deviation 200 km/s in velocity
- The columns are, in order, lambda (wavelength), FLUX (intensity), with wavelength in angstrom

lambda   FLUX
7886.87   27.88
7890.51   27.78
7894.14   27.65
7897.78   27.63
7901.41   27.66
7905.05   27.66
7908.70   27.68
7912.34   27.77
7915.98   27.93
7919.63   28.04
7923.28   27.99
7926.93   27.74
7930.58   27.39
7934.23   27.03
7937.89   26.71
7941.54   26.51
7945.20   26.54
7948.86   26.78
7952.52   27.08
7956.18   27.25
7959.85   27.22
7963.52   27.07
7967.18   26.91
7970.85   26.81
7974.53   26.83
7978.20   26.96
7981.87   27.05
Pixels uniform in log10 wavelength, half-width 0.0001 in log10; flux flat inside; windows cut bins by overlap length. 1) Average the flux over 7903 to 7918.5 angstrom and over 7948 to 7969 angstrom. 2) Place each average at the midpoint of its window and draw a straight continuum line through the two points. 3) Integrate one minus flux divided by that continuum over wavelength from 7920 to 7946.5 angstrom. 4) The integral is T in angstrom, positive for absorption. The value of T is 0.2 angstrom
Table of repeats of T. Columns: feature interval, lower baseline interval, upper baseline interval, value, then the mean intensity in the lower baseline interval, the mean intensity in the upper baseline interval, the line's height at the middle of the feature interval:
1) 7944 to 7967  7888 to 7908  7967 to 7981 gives 0.1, 27.7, 26.9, 27.1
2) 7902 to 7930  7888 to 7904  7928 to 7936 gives -0.4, 27.7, 27.3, 27.5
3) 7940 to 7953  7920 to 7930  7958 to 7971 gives 0.3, 27.8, 27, 27.4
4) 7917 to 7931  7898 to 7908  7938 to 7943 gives -0.4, 27.7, 26.6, 27.1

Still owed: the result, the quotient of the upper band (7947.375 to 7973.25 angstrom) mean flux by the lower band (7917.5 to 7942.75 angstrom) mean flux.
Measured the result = 0.99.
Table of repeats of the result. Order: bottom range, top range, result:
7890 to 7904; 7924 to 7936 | 0.99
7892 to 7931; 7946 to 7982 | 0.97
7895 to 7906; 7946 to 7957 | 0.98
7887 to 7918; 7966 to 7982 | 0.97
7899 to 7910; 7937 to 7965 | 0.97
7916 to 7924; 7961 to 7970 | 0.97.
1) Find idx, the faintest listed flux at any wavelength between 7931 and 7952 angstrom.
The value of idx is 26.51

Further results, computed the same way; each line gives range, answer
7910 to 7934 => 27.39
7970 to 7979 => 26.81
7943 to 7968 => 26.54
